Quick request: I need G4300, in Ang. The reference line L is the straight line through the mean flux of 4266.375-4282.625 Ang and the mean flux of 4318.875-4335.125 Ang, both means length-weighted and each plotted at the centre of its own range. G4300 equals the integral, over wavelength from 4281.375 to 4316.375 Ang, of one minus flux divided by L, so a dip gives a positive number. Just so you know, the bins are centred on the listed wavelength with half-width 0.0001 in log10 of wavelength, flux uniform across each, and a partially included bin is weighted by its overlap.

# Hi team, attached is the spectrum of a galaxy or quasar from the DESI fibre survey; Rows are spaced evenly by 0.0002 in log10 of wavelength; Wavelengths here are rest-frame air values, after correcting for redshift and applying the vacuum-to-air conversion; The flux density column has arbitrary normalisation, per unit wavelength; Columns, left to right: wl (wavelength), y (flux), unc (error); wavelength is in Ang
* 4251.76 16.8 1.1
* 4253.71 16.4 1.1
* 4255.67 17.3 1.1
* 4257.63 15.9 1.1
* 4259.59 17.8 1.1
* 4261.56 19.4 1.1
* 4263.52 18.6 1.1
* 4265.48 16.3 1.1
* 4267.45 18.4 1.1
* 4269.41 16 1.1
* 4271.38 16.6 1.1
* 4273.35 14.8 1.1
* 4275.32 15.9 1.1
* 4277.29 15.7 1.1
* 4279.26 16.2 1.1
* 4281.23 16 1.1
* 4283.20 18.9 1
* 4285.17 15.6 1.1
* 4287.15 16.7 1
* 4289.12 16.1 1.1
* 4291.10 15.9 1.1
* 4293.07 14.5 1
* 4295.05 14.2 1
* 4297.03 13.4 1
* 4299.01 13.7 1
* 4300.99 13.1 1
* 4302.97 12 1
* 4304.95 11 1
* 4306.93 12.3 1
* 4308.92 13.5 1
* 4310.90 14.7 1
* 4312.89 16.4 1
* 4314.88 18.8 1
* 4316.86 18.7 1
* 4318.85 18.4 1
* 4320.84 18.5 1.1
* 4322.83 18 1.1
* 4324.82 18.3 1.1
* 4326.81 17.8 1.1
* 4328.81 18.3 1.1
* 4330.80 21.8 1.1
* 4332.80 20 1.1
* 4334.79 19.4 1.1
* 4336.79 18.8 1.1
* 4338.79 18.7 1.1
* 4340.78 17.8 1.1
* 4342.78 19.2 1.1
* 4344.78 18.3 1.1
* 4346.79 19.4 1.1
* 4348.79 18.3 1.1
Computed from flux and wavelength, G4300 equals 5.3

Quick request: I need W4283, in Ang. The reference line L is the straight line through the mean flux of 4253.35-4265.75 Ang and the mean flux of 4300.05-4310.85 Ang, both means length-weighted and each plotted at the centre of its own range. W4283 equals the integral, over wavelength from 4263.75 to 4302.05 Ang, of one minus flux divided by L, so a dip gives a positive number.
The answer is -1.9 Ang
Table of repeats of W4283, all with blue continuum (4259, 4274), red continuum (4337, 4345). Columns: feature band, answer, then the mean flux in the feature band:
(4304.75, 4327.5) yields 2.01 Ang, 16.5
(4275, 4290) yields 0.97 Ang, 16.4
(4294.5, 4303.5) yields 2.29 Ang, 13.3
